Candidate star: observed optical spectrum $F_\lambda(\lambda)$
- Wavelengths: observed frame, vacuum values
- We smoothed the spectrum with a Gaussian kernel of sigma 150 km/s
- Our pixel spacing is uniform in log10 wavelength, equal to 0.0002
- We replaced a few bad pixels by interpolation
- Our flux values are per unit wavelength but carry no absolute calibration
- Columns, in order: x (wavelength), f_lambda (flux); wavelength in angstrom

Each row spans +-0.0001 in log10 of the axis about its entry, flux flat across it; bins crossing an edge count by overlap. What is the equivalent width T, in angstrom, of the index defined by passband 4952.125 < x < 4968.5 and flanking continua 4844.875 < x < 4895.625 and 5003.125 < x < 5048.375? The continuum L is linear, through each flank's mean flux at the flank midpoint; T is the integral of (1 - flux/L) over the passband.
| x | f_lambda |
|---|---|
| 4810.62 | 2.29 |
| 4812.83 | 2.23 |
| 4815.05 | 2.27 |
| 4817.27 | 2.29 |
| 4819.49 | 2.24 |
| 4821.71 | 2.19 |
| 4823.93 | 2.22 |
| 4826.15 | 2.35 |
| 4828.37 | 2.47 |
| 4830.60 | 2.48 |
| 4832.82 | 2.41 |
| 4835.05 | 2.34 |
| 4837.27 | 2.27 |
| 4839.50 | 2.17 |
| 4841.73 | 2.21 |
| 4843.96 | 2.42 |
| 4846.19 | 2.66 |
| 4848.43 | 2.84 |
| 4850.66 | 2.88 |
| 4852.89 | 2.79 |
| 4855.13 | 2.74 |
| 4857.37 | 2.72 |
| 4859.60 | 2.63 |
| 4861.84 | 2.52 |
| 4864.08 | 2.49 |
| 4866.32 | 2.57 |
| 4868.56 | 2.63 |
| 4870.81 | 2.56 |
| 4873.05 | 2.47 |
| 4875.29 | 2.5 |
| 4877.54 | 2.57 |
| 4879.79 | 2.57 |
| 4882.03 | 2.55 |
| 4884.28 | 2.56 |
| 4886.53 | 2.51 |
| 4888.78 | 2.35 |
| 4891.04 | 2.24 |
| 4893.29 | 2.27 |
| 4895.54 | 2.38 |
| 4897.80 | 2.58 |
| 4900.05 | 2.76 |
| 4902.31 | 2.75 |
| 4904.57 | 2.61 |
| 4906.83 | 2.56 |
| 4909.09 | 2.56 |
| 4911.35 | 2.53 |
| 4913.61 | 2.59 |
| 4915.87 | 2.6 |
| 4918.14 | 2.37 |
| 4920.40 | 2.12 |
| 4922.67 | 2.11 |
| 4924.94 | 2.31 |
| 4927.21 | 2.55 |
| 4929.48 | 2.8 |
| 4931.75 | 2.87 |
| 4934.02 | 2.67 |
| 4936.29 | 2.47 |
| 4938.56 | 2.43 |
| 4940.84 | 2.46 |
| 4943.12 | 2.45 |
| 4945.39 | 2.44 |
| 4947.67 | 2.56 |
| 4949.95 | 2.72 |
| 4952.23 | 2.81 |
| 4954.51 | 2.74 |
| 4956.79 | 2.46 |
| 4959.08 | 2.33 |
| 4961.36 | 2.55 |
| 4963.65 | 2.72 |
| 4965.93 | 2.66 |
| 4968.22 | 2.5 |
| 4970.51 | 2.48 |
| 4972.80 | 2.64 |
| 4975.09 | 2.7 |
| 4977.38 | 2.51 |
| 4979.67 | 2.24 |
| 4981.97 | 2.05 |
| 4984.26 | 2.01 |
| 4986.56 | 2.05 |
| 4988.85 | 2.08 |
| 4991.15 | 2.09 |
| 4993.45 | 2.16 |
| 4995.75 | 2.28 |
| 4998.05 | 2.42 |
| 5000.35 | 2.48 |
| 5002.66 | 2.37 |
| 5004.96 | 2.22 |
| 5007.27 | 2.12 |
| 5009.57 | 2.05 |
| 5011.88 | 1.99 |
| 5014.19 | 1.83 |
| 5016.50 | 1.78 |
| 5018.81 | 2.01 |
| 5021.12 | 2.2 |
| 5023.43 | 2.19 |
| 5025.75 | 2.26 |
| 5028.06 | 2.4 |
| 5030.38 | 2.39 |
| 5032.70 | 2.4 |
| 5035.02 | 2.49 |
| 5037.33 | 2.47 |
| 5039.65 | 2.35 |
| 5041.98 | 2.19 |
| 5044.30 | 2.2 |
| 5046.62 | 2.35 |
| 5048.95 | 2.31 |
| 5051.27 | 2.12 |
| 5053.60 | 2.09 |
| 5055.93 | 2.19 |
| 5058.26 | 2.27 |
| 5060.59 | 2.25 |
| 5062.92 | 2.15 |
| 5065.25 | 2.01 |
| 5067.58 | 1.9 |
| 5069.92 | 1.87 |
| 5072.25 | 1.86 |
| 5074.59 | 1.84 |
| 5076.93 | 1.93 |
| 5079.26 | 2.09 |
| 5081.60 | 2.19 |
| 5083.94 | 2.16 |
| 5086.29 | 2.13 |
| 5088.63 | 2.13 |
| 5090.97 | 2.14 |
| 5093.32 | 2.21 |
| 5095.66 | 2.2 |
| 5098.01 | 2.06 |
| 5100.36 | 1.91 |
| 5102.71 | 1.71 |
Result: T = -1.58 angstrom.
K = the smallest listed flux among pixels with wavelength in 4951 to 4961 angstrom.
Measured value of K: 2.33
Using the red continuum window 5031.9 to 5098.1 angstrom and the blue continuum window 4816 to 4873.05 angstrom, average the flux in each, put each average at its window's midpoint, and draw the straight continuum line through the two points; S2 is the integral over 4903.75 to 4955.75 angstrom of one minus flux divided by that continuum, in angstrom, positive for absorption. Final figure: -4.0 angstrom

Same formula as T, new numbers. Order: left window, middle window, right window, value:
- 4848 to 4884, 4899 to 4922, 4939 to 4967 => 0.5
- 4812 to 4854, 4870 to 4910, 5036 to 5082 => -3.1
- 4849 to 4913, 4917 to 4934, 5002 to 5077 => -0.1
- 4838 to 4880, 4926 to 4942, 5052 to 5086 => -1.4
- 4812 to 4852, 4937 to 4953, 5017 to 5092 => -1.9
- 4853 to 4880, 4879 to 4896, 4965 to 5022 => 0.7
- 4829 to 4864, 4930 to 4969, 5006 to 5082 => -4.2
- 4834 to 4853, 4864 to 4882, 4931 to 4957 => -0.2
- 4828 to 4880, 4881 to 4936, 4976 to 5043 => -1.9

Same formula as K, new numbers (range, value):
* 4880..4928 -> 2.11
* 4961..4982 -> 2.05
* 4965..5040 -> 1.78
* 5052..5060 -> 2.09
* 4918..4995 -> 2.01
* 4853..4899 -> 2.24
